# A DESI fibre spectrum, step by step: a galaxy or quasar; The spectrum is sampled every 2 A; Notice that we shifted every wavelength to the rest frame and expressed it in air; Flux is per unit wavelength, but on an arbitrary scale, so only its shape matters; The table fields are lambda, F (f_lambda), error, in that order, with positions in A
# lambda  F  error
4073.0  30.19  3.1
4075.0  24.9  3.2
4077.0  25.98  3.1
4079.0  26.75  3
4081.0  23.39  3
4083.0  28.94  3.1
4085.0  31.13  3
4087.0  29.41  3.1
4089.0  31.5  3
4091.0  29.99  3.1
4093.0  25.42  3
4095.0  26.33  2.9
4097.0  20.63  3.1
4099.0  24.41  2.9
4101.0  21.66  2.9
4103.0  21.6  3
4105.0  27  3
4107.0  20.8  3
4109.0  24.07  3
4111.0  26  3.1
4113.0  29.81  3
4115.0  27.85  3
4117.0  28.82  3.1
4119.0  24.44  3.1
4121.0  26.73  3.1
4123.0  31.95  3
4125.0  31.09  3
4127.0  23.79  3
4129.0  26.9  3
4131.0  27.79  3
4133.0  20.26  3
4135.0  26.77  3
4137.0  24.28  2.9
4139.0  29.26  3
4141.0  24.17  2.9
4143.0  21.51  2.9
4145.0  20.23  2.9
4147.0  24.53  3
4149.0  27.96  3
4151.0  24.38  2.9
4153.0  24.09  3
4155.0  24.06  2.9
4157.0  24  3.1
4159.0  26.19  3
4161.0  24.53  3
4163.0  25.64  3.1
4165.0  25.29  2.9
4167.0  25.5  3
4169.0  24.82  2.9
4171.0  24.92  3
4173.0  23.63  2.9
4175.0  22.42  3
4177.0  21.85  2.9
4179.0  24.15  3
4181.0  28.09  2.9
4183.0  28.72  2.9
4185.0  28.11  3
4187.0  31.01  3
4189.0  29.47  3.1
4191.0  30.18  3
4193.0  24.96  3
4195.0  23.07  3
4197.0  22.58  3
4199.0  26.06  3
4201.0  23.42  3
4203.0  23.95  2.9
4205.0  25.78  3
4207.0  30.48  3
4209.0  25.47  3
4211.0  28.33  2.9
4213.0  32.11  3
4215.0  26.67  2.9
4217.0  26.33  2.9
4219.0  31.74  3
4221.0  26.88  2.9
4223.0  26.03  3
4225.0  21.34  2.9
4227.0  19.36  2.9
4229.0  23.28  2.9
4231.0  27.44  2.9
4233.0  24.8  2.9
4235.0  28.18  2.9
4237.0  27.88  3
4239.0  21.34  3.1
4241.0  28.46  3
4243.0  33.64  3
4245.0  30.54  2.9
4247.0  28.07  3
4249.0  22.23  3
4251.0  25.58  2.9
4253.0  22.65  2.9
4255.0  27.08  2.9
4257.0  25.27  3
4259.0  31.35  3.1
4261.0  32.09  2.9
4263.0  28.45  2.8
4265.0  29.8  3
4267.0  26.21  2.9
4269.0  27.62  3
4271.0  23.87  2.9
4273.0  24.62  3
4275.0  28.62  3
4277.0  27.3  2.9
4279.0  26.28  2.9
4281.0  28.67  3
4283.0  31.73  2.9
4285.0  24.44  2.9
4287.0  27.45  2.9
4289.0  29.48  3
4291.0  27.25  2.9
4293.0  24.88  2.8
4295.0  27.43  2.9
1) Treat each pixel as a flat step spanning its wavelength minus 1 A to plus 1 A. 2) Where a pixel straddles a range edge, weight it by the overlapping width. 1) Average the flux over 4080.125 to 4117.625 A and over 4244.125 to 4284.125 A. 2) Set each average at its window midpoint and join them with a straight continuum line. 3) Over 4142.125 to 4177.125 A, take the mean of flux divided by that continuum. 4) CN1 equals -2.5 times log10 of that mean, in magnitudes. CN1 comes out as 0.10 mag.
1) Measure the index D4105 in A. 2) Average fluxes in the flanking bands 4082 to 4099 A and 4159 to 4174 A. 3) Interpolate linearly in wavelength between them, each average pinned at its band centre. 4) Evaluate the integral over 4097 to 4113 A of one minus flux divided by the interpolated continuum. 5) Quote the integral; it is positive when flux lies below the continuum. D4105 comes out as 2.0 A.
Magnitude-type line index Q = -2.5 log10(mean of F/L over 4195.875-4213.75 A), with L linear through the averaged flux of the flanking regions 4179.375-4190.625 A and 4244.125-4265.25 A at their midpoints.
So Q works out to 0.083 mag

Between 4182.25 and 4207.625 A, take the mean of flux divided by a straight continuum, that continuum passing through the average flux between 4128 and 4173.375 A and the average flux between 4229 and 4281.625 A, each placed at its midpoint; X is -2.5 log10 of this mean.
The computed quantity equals -0.04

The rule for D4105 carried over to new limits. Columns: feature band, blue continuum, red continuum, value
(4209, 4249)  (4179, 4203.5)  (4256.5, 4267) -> 1.7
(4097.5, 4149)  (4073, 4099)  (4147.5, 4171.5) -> 1.2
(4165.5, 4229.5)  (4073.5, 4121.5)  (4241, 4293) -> 2.4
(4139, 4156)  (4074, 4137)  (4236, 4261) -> 1.5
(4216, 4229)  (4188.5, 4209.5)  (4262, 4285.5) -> 0.6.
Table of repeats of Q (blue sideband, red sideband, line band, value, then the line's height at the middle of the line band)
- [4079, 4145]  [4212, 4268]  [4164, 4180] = 0.104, 26.5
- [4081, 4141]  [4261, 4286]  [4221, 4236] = 0.113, 27.2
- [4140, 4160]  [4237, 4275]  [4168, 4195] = -0.049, 25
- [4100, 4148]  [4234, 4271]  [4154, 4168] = 0.043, 26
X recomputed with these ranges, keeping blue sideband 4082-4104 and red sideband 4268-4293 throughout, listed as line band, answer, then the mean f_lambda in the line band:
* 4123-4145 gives 0.04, 25.6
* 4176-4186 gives 0.03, 26.2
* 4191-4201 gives 0.09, 24.7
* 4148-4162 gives 0.07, 25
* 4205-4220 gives -0.06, 28.5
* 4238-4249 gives -0.03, 27.8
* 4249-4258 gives 0.09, 24.8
